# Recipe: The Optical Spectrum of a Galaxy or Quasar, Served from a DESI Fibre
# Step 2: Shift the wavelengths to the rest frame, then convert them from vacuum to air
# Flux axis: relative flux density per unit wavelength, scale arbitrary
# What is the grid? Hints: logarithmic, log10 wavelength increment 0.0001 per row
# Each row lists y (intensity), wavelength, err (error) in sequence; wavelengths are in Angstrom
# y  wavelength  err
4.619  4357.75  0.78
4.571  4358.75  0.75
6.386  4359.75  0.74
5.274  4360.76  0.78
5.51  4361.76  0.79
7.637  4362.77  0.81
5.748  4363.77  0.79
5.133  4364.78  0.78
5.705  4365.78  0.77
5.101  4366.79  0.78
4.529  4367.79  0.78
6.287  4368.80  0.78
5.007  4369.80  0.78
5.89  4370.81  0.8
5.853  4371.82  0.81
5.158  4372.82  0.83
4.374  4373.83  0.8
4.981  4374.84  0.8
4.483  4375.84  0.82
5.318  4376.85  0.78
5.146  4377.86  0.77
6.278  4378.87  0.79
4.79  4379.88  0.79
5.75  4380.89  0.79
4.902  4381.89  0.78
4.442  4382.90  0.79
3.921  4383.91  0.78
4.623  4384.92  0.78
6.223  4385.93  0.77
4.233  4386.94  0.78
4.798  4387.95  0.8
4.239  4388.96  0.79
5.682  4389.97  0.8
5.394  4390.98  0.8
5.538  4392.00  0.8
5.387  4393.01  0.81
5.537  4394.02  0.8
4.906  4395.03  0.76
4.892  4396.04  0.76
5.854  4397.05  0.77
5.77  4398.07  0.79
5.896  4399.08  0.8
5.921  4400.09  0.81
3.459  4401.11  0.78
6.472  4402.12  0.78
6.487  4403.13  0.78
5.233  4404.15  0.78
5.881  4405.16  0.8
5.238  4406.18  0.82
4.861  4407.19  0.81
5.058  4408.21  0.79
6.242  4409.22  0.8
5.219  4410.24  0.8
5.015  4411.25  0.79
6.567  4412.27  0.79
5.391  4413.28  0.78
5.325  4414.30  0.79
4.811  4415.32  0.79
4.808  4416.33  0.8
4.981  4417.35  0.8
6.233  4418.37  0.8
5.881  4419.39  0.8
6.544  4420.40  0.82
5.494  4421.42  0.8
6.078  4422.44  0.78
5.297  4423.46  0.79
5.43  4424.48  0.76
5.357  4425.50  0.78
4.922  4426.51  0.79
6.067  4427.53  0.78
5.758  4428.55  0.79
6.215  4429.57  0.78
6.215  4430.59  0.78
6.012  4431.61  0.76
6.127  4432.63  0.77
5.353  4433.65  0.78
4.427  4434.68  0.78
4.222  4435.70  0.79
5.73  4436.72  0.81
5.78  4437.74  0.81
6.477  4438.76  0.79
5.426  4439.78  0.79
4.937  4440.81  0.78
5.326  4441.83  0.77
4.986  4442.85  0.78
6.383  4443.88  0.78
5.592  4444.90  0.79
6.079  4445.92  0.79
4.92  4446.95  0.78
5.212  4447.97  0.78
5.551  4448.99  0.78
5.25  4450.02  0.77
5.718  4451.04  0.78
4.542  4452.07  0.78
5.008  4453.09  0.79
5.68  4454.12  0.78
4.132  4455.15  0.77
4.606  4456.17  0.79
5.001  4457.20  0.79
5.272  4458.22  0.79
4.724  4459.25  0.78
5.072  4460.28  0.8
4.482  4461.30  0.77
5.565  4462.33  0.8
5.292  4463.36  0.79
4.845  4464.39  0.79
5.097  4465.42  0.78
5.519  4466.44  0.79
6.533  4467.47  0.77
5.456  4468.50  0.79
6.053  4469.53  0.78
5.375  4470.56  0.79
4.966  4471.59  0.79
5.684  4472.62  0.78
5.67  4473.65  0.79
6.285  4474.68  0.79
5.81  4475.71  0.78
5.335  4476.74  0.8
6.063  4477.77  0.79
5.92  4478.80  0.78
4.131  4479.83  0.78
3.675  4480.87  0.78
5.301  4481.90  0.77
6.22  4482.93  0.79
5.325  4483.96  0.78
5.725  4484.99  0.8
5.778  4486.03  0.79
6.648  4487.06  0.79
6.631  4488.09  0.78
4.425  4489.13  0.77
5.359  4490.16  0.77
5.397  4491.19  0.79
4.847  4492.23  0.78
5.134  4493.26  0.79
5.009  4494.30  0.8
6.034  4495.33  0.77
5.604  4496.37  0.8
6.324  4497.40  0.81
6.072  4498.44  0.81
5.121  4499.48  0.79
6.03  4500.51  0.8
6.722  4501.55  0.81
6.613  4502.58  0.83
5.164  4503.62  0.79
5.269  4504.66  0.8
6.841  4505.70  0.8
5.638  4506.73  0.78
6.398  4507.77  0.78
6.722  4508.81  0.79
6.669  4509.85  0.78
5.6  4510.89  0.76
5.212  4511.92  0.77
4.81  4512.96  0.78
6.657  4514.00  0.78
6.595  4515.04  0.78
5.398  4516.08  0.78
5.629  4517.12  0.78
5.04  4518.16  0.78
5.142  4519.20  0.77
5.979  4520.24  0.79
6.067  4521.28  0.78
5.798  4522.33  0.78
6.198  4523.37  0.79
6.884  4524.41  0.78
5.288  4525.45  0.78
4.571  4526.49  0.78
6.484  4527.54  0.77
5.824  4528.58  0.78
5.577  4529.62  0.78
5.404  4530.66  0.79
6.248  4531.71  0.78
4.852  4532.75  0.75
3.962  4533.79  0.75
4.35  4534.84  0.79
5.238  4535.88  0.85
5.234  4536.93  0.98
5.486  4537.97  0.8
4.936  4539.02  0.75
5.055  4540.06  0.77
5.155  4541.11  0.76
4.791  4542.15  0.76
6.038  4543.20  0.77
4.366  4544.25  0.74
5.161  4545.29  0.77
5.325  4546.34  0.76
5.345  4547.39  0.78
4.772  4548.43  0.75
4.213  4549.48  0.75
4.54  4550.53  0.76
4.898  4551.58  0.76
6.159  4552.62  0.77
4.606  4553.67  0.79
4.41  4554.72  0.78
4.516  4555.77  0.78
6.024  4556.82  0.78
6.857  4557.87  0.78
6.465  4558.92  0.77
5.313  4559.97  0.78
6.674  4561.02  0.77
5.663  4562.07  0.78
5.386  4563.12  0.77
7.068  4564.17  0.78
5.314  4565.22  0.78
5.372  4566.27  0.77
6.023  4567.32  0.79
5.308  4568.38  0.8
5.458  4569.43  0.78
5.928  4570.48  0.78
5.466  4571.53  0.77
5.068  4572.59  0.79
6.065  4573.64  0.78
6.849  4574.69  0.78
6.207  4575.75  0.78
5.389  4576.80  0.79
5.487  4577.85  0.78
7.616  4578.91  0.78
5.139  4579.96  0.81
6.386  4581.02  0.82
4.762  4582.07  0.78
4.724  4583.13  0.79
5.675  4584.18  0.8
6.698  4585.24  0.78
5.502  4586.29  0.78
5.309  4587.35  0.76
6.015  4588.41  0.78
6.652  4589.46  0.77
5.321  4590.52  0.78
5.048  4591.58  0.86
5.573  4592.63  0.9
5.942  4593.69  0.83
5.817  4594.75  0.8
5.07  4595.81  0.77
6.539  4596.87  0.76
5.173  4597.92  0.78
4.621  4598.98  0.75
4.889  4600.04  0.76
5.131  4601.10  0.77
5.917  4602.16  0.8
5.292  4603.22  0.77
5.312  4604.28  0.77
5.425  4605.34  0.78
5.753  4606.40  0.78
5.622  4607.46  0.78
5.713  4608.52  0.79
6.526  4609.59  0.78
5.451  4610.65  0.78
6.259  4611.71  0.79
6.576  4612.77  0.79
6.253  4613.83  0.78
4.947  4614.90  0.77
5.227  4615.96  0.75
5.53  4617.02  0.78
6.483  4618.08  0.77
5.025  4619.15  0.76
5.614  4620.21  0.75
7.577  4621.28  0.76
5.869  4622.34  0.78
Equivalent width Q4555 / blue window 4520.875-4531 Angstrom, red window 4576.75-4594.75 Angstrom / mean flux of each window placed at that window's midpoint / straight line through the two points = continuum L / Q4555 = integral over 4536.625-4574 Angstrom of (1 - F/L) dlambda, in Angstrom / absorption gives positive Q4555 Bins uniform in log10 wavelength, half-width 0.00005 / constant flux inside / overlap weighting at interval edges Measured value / 2.41 Angstrom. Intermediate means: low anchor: 5.81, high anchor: 5.73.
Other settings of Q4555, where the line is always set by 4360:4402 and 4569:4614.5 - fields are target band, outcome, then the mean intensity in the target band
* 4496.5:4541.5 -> -0.99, 5.68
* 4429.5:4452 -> -0.47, 5.51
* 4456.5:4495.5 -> 0.49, 5.4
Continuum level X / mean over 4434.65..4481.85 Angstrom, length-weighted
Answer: 5.31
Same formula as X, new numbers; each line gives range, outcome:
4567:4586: 5.79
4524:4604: 5.5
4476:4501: 5.51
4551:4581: 5.75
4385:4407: 5.36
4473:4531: 5.72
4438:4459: 5.3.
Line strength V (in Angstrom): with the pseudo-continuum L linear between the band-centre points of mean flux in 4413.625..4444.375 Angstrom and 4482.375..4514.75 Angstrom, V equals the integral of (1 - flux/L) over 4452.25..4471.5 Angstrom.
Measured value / 1.6 Angstrom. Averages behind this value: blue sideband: 5.55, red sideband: 5.81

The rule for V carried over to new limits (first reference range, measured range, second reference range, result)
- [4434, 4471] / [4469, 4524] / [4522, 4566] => -3.8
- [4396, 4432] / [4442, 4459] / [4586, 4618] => 1.1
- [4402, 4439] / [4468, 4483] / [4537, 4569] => 0.2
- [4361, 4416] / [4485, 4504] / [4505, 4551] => -0.9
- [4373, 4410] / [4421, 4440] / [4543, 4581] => -1.1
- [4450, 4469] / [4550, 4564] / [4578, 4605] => -0.1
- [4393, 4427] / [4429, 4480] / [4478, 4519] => 1.6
